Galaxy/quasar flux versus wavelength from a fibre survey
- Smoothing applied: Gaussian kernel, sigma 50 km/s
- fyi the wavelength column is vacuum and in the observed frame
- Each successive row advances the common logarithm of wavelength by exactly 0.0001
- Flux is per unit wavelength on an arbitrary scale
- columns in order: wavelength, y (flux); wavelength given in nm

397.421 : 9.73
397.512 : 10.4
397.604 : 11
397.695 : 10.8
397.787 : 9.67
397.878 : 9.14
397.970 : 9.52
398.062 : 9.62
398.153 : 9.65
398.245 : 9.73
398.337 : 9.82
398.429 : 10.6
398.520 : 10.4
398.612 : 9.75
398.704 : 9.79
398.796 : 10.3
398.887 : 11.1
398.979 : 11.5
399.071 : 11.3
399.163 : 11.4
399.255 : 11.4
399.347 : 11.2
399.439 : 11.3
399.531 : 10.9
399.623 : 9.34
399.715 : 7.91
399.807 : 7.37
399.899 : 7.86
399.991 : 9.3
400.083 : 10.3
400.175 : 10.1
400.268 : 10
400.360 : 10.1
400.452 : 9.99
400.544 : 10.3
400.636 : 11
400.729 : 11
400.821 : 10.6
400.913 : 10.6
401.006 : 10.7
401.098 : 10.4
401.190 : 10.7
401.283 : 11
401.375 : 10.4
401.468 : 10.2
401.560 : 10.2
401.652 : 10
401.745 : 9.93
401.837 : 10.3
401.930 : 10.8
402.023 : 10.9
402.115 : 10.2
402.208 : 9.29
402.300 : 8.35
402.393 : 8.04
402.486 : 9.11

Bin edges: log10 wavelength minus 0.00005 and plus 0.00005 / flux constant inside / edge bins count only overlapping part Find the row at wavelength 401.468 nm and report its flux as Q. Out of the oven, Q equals 10.2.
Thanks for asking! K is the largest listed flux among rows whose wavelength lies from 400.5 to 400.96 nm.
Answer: 11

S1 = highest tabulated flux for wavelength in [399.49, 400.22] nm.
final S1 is 10.9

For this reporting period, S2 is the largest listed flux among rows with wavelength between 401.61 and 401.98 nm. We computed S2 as 10.8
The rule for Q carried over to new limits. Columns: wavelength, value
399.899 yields 7.86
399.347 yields 11.2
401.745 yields 9.93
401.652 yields 10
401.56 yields 10.2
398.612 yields 9.75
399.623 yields 9.34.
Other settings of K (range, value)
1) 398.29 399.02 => 11.5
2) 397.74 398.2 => 9.67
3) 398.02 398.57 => 10.6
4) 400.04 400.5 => 10.3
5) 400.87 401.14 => 10.7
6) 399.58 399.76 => 9.34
